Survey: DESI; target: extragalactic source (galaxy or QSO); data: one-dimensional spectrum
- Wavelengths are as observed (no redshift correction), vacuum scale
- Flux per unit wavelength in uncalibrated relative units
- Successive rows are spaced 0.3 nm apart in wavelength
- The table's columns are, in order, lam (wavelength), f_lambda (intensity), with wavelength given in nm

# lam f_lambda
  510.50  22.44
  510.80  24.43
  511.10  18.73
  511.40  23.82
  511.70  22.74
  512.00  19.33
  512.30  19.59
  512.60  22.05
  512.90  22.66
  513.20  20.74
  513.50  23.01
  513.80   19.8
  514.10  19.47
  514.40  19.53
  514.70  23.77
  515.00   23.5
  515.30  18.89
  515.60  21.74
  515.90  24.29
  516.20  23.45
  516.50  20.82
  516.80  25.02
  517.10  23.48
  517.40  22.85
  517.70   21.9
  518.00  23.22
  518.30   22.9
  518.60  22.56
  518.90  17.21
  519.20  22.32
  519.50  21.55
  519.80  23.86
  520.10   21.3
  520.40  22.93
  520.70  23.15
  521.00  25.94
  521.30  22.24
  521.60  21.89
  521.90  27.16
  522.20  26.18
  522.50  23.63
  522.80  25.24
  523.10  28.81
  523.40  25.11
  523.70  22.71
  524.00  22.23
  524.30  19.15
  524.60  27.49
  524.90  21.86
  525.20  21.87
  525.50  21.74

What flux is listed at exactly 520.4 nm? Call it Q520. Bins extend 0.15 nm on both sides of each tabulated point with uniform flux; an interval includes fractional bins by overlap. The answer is 22.93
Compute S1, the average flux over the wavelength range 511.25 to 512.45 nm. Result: 21.4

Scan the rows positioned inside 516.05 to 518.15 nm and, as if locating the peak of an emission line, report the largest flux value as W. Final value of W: 25.02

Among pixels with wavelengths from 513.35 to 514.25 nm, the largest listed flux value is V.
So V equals 23.01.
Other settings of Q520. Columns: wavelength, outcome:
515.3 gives 18.89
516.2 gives 23.45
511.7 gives 22.74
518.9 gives 17.21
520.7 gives 23.15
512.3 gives 19.59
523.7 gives 22.71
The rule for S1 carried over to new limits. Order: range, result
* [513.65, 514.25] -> 19.6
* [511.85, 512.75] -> 20.3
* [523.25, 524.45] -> 22.3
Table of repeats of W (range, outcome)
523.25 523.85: 25.11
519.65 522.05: 27.16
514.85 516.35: 24.29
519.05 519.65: 22.32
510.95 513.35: 23.82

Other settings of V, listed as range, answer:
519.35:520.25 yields 23.86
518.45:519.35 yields 22.56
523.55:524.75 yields 27.49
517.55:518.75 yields 23.22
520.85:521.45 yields 25.94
